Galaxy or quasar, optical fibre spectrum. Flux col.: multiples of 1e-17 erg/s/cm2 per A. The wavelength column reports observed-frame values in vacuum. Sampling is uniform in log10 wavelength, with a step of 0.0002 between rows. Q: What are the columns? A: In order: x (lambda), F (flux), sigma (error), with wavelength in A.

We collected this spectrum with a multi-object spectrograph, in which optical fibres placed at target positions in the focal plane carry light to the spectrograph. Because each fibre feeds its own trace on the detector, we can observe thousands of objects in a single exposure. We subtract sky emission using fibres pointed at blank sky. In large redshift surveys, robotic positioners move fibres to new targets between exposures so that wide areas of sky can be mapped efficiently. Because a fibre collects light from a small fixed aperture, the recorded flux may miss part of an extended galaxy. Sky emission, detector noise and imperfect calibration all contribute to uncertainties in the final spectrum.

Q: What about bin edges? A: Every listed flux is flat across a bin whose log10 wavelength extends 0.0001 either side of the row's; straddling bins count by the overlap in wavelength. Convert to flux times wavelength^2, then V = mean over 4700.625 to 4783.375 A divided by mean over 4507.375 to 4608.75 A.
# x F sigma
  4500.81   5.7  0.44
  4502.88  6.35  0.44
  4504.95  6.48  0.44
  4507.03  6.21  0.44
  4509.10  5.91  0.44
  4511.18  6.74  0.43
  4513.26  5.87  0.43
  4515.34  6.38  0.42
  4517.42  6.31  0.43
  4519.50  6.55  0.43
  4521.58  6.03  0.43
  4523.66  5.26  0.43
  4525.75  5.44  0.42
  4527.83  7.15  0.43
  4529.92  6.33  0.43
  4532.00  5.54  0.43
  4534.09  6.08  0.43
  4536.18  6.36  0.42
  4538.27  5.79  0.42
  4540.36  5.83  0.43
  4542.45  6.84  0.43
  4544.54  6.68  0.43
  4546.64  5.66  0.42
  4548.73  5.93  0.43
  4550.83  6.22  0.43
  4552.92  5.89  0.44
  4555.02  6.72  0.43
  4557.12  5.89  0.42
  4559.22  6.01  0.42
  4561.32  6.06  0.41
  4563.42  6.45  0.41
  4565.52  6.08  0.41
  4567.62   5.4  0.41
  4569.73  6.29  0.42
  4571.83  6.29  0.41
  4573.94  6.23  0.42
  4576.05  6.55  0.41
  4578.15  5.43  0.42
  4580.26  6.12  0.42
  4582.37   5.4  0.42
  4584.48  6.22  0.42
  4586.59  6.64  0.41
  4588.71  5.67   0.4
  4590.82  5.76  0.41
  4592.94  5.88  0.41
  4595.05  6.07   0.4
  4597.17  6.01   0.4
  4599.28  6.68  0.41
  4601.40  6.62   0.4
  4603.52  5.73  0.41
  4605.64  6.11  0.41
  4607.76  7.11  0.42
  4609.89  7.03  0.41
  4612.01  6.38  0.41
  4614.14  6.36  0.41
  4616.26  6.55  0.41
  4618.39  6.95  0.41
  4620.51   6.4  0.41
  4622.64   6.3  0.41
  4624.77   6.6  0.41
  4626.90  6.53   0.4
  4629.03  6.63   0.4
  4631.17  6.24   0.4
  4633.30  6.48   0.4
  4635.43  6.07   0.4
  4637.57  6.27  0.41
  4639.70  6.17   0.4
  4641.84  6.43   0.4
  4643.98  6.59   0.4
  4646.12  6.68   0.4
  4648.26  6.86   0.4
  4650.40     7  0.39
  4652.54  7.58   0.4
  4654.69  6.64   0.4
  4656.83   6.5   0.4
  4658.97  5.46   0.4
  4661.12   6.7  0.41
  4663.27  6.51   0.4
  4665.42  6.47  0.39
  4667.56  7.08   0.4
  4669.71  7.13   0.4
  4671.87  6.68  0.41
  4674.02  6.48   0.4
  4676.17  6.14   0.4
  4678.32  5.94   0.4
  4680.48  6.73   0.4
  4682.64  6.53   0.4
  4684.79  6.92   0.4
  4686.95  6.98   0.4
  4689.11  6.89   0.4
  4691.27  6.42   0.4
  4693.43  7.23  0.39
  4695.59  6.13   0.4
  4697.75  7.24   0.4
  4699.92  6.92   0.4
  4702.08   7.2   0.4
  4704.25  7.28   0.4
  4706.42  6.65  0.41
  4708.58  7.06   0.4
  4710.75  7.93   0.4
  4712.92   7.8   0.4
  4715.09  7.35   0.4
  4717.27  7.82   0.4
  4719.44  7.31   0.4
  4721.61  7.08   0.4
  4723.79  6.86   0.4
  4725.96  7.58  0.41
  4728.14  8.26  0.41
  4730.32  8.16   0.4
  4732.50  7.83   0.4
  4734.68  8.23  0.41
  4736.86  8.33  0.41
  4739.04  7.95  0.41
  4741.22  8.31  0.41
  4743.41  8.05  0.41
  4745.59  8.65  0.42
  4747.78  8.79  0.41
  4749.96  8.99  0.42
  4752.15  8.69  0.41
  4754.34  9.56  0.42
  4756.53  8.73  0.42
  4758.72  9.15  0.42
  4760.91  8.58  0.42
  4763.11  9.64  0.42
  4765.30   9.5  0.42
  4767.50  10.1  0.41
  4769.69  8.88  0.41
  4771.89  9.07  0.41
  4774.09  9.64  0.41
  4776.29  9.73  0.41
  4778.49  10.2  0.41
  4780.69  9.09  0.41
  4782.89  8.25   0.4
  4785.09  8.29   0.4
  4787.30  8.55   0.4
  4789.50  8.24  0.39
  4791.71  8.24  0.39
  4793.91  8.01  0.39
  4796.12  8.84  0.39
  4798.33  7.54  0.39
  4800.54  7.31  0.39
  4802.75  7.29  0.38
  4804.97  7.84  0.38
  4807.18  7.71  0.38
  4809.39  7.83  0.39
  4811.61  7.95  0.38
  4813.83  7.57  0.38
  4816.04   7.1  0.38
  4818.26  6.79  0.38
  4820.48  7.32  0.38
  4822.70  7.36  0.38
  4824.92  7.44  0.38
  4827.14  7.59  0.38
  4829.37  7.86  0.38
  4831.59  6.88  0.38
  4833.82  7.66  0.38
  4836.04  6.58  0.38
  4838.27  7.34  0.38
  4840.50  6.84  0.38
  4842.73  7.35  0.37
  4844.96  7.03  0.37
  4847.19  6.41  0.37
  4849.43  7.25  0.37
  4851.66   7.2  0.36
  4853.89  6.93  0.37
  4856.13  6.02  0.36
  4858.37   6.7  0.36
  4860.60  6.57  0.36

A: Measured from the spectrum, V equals 1.48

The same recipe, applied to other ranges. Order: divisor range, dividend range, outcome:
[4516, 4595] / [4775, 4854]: 1.42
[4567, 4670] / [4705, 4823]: 1.37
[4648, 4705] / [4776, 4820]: 1.26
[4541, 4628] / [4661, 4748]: 1.23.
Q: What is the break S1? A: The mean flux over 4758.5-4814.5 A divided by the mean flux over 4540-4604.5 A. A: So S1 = 1.40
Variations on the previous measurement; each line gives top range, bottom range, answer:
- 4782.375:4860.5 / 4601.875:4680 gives 1.14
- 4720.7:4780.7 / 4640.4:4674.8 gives 1.30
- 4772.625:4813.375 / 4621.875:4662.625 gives 1.28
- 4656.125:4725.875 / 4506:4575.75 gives 1.12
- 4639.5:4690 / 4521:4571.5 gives 1.09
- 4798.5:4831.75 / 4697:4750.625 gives 0.97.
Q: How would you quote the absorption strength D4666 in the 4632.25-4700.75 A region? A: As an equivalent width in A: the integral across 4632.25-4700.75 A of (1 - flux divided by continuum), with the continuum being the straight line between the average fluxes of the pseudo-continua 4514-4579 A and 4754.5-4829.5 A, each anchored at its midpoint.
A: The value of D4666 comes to 5.6 A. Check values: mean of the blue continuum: 6.12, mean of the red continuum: 8.35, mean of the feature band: 6.62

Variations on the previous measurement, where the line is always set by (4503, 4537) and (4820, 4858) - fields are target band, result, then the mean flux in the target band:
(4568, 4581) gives 0.4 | 6.11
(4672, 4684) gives 0.4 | 6.41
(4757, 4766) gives -3.0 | 9.17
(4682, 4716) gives -1.7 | 7.04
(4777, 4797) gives -4.9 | 8.66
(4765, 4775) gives -3.7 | 9.43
